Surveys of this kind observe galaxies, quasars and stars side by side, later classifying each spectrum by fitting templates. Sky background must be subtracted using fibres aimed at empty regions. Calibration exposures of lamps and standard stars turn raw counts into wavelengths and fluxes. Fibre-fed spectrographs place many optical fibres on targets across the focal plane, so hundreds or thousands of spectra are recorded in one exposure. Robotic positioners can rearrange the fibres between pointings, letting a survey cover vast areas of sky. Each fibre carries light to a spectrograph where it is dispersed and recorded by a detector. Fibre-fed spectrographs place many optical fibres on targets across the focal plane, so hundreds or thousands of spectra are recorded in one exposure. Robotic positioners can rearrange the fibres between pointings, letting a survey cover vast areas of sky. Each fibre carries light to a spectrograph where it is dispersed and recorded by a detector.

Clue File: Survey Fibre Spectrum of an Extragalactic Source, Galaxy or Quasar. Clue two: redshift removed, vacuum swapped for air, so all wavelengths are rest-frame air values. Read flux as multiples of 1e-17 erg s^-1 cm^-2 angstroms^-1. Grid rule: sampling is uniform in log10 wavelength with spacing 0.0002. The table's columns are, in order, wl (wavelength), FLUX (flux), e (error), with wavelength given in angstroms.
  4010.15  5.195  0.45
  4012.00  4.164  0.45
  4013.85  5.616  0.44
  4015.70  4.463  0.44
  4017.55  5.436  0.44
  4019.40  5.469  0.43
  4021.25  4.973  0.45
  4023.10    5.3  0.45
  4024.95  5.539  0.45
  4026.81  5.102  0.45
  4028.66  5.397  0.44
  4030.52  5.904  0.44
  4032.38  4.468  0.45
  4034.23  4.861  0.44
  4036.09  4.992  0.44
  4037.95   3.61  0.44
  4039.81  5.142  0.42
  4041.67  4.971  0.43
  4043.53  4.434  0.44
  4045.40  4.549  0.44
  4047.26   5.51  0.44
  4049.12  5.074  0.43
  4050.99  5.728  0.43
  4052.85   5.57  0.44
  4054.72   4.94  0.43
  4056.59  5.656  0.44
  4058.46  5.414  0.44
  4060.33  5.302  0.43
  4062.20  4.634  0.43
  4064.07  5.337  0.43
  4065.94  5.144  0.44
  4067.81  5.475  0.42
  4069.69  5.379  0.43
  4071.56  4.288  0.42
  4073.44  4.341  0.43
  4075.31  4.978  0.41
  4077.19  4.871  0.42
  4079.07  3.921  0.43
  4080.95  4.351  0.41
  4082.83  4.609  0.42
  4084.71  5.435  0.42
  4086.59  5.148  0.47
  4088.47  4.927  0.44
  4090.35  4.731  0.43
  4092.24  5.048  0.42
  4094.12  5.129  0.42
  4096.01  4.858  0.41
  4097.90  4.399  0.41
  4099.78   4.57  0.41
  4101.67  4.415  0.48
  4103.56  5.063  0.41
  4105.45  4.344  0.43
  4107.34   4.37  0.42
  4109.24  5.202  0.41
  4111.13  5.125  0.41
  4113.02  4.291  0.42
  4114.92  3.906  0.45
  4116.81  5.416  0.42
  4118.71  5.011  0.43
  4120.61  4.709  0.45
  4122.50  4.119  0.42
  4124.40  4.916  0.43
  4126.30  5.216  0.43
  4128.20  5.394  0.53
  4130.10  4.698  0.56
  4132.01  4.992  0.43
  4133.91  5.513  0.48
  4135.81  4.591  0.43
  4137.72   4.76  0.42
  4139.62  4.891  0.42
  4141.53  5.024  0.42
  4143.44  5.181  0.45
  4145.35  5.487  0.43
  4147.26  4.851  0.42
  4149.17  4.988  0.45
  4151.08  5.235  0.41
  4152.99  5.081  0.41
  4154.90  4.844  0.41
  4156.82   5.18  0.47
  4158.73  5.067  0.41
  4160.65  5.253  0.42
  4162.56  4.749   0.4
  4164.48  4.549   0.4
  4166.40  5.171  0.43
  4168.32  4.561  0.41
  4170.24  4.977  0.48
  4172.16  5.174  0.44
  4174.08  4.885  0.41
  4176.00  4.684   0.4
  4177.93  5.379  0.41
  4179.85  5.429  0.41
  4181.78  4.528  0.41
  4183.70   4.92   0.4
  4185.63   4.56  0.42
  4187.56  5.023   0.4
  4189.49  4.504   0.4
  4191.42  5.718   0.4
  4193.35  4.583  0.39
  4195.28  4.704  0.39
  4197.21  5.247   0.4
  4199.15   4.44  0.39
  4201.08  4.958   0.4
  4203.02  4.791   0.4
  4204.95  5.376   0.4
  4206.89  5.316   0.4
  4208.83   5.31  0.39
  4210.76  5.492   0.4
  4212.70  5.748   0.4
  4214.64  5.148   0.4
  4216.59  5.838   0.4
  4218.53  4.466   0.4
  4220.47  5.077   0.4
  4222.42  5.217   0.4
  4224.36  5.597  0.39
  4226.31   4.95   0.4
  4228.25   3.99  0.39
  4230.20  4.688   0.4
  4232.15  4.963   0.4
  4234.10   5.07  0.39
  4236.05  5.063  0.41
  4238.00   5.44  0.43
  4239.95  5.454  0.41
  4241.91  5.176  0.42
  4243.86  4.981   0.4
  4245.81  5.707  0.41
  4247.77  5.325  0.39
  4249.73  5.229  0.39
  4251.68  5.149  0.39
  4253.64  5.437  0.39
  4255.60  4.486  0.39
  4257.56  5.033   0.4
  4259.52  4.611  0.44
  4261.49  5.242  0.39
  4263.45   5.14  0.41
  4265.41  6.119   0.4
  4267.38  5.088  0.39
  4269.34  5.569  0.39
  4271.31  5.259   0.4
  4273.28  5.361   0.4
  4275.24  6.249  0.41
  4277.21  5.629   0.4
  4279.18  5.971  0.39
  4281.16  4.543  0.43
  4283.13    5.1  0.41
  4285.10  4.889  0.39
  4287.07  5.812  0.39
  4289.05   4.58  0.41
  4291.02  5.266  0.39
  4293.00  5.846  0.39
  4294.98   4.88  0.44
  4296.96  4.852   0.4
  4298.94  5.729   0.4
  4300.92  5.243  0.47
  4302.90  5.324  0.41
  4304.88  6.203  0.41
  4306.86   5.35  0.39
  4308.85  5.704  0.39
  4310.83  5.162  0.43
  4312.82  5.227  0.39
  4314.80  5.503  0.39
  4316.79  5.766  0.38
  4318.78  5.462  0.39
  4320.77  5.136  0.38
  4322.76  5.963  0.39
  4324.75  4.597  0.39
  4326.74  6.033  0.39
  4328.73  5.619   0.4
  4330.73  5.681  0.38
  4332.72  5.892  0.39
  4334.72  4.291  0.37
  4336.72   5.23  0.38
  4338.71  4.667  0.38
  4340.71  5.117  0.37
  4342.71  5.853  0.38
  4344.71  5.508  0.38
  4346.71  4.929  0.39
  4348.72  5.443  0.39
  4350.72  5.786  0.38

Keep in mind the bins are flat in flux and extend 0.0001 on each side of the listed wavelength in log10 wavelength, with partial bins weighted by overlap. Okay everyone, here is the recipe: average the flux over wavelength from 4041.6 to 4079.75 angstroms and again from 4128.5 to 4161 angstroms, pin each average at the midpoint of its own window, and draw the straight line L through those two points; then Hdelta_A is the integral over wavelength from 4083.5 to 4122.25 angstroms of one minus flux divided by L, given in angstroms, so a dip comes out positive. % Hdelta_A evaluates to 1.9 angstroms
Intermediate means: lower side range 5.03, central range 4.79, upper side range 5.04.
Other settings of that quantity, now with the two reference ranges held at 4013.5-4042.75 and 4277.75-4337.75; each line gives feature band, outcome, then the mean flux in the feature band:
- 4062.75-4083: 1.3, 4.79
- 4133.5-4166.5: 1.2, 5.01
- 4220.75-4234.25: 0.9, 4.92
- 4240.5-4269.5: 0.5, 5.21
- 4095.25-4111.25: 1.4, 4.68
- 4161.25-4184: 1.3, 4.92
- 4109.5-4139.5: 1.8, 4.86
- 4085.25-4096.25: 0.3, 5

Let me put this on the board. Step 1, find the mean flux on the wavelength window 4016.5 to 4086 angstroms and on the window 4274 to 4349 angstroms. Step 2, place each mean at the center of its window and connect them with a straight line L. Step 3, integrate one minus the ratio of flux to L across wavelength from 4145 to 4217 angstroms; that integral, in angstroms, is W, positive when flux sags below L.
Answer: 2.3 angstroms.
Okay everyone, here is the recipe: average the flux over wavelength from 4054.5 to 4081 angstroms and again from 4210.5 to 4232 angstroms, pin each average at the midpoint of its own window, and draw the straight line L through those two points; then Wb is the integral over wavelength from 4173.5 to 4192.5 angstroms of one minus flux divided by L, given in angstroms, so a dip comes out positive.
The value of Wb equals 0.4 angstroms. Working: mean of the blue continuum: 4.95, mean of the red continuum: 5.09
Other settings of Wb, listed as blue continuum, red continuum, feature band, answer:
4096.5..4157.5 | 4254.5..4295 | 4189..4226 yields -0.3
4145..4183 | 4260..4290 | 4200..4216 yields -0.4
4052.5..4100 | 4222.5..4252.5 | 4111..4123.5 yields 0.9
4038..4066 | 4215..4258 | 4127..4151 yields 0.3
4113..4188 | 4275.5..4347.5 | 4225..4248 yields 0.4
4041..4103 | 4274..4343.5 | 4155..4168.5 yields 0.4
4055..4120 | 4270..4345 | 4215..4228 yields 0.1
